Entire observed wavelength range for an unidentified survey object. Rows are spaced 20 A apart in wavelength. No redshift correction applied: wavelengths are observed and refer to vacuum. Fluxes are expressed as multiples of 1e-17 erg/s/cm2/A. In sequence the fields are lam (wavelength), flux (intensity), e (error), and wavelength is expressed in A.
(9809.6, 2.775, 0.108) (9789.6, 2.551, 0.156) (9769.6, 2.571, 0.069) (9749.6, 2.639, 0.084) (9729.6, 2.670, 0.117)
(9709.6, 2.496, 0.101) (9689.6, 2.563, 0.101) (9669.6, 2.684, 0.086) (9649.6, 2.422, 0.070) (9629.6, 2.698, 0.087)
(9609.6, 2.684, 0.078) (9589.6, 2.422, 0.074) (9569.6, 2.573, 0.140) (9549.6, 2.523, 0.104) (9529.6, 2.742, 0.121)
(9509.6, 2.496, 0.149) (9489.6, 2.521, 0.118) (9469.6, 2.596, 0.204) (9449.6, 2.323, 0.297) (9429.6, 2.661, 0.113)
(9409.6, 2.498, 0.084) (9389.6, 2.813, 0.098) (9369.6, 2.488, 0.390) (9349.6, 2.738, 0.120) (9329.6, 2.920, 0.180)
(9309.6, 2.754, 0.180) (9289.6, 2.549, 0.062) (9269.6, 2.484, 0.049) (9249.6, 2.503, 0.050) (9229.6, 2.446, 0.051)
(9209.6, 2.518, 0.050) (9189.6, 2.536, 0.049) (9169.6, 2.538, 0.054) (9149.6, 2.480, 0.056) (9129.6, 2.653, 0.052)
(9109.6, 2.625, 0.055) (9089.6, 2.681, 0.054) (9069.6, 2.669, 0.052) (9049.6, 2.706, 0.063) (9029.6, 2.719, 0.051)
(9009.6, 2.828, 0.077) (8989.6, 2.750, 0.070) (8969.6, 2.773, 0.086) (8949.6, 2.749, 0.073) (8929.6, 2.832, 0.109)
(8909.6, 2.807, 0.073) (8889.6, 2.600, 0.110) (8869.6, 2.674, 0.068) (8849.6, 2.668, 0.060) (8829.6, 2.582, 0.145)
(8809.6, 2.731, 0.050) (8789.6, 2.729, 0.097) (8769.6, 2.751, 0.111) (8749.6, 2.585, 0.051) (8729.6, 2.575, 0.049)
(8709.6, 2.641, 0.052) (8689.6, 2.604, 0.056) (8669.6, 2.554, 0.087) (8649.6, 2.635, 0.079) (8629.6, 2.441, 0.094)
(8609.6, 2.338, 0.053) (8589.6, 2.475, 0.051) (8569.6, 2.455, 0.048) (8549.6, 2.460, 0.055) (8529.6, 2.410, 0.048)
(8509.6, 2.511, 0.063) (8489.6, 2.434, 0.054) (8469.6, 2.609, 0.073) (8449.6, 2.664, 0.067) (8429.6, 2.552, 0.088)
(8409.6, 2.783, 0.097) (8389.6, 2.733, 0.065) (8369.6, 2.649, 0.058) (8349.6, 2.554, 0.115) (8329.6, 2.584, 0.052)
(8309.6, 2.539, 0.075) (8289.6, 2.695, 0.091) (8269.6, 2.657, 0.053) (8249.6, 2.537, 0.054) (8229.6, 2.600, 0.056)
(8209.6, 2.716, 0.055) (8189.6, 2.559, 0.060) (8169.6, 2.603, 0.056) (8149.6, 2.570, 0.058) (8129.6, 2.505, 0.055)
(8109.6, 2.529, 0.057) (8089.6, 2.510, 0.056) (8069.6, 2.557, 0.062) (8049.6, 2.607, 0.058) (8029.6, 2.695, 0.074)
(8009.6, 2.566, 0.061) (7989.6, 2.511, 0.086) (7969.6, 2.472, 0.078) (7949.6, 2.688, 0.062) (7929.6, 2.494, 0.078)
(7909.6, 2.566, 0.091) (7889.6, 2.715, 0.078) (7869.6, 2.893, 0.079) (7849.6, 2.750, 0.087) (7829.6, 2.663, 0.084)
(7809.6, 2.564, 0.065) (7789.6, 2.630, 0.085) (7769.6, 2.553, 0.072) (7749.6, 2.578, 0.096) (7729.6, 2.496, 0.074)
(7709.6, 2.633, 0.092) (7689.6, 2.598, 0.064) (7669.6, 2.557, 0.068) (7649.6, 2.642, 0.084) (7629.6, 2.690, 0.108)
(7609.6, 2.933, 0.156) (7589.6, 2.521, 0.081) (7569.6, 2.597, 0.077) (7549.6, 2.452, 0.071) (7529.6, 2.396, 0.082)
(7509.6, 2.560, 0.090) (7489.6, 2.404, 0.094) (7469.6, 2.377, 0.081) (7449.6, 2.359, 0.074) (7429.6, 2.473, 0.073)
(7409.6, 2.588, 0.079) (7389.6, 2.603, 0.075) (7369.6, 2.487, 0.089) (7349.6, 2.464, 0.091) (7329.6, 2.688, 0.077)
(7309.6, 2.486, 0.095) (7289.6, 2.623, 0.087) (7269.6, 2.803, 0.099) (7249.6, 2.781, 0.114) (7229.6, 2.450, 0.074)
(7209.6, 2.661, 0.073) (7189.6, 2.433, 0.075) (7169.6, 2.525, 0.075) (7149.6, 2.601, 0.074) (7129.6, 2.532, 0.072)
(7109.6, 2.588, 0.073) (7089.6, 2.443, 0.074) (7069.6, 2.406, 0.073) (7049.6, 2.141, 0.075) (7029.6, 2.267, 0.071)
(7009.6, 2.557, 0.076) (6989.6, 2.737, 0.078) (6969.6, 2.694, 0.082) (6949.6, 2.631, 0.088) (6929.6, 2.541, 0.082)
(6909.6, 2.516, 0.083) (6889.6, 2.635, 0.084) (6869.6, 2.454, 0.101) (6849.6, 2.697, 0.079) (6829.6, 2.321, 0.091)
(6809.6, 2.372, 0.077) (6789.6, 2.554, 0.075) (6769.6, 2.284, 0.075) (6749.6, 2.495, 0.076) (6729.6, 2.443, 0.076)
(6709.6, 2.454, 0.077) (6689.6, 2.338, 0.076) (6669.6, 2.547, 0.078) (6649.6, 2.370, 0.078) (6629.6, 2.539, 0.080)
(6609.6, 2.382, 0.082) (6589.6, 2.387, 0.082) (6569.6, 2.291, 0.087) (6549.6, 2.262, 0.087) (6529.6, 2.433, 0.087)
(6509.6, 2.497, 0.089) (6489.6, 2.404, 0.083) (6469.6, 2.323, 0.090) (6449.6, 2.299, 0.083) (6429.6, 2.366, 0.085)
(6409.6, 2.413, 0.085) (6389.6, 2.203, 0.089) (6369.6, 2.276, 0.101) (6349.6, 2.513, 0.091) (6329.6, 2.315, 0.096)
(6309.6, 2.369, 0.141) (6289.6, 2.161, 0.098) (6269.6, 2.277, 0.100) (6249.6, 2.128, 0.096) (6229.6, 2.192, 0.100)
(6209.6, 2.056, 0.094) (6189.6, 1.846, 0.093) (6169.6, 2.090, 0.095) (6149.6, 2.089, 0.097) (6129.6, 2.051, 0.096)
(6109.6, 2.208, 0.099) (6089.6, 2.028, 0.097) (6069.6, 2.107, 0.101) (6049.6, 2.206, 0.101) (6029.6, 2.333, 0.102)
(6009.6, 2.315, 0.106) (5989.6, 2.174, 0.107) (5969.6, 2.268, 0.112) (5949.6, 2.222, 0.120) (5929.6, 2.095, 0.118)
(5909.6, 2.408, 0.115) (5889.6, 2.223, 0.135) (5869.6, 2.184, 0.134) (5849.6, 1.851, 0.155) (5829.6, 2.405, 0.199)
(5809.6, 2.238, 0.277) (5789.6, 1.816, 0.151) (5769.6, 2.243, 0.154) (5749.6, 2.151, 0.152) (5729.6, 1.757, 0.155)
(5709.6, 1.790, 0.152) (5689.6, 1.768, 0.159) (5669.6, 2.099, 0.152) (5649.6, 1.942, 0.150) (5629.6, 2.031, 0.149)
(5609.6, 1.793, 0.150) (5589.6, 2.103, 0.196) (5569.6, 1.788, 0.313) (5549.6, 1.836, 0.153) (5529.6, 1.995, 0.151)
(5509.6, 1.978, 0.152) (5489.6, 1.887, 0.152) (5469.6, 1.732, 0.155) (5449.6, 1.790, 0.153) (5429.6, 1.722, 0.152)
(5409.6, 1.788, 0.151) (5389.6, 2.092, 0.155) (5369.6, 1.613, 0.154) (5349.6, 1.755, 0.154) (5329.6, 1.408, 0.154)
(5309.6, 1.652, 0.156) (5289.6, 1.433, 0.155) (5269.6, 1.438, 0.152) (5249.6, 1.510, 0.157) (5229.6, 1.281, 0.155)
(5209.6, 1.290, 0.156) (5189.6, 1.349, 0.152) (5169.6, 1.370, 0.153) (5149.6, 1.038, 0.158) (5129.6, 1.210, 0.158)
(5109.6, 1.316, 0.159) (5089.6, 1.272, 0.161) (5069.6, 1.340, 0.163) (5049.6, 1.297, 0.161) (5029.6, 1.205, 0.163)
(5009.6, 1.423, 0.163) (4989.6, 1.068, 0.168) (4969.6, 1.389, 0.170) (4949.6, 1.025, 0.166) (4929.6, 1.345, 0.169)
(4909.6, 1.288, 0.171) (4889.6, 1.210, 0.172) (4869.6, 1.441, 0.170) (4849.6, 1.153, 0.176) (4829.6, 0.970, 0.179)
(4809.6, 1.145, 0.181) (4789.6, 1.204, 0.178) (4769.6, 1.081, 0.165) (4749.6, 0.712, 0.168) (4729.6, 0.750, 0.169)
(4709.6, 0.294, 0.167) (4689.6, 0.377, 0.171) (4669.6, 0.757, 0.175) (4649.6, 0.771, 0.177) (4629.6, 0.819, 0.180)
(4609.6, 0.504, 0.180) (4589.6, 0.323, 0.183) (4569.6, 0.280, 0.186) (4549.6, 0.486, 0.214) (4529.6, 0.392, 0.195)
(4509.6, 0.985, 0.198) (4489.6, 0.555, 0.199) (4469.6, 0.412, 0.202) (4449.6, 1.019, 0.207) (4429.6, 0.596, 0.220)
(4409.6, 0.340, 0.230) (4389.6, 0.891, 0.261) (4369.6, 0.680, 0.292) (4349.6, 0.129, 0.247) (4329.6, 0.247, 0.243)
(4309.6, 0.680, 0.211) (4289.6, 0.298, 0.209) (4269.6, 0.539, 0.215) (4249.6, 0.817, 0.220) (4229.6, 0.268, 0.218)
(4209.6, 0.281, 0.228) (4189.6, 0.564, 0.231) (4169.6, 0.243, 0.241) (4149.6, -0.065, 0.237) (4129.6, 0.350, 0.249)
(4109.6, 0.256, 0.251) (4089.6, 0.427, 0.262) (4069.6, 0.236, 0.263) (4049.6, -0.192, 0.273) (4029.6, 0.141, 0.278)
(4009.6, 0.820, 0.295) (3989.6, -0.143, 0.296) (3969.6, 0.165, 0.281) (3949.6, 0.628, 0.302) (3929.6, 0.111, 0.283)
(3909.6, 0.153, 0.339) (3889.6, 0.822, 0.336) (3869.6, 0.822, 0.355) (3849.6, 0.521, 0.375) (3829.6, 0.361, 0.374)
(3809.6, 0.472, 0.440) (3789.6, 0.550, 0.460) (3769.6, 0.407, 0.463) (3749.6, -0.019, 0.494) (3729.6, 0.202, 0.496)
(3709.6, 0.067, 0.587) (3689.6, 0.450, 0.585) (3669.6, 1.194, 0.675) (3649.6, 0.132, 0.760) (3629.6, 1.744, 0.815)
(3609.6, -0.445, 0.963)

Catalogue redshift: 0.195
